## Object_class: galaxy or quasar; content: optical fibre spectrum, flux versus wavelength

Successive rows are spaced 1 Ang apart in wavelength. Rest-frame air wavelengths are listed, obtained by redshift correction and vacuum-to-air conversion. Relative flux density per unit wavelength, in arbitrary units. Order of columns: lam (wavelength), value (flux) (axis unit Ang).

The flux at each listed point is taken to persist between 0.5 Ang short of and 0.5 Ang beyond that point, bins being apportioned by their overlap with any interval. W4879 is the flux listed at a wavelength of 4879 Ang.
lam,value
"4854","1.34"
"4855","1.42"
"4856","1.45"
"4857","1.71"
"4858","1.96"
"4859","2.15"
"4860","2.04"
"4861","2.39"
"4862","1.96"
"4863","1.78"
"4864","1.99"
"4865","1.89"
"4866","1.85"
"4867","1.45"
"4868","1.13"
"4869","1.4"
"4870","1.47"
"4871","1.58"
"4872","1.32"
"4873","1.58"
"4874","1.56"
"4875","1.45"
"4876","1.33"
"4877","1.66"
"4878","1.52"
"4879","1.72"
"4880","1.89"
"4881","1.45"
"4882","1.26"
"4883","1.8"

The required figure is 1.72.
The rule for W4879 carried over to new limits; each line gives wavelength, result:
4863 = 1.78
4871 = 1.58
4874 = 1.56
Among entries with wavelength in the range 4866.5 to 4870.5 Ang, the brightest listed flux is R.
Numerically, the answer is 1.47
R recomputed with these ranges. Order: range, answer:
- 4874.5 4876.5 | 1.45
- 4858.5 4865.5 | 2.39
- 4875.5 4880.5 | 1.89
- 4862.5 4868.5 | 1.99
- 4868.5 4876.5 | 1.58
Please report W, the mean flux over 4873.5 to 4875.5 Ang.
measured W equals 1.5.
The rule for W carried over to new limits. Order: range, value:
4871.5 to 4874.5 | 1.49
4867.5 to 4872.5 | 1.38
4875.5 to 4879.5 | 1.56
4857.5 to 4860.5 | 2.05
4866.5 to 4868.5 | 1.29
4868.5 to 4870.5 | 1.44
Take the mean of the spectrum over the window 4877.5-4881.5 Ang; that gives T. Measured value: 1.65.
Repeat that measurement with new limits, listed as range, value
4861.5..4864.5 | 1.91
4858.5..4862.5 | 2.13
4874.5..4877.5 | 1.48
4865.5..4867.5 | 1.65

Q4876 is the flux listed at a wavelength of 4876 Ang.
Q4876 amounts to 1.33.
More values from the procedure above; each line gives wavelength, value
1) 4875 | 1.45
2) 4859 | 2.15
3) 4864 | 1.99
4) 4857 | 1.71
